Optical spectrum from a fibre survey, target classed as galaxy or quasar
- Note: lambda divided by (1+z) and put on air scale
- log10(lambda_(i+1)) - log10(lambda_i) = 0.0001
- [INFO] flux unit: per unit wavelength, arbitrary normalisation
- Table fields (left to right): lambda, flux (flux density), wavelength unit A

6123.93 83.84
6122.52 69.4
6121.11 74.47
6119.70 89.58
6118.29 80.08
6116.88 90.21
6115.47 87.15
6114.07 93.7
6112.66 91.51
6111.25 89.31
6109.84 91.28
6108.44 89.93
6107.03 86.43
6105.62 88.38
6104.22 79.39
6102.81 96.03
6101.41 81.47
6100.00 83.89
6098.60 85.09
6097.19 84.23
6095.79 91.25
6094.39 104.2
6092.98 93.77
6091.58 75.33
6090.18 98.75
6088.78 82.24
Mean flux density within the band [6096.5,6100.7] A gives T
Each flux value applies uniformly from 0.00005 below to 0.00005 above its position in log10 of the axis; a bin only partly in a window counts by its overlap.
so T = 84.4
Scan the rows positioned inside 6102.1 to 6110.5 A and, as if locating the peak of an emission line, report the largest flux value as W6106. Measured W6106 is 96.03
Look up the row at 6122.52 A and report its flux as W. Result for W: 69.4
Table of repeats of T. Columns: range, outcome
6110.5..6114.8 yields 91.5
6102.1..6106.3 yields 88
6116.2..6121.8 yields 83.5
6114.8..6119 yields 85.7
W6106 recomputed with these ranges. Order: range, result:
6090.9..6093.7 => 93.77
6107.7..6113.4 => 91.51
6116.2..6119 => 90.21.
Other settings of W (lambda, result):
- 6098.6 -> 85.09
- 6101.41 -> 81.47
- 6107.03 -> 86.43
